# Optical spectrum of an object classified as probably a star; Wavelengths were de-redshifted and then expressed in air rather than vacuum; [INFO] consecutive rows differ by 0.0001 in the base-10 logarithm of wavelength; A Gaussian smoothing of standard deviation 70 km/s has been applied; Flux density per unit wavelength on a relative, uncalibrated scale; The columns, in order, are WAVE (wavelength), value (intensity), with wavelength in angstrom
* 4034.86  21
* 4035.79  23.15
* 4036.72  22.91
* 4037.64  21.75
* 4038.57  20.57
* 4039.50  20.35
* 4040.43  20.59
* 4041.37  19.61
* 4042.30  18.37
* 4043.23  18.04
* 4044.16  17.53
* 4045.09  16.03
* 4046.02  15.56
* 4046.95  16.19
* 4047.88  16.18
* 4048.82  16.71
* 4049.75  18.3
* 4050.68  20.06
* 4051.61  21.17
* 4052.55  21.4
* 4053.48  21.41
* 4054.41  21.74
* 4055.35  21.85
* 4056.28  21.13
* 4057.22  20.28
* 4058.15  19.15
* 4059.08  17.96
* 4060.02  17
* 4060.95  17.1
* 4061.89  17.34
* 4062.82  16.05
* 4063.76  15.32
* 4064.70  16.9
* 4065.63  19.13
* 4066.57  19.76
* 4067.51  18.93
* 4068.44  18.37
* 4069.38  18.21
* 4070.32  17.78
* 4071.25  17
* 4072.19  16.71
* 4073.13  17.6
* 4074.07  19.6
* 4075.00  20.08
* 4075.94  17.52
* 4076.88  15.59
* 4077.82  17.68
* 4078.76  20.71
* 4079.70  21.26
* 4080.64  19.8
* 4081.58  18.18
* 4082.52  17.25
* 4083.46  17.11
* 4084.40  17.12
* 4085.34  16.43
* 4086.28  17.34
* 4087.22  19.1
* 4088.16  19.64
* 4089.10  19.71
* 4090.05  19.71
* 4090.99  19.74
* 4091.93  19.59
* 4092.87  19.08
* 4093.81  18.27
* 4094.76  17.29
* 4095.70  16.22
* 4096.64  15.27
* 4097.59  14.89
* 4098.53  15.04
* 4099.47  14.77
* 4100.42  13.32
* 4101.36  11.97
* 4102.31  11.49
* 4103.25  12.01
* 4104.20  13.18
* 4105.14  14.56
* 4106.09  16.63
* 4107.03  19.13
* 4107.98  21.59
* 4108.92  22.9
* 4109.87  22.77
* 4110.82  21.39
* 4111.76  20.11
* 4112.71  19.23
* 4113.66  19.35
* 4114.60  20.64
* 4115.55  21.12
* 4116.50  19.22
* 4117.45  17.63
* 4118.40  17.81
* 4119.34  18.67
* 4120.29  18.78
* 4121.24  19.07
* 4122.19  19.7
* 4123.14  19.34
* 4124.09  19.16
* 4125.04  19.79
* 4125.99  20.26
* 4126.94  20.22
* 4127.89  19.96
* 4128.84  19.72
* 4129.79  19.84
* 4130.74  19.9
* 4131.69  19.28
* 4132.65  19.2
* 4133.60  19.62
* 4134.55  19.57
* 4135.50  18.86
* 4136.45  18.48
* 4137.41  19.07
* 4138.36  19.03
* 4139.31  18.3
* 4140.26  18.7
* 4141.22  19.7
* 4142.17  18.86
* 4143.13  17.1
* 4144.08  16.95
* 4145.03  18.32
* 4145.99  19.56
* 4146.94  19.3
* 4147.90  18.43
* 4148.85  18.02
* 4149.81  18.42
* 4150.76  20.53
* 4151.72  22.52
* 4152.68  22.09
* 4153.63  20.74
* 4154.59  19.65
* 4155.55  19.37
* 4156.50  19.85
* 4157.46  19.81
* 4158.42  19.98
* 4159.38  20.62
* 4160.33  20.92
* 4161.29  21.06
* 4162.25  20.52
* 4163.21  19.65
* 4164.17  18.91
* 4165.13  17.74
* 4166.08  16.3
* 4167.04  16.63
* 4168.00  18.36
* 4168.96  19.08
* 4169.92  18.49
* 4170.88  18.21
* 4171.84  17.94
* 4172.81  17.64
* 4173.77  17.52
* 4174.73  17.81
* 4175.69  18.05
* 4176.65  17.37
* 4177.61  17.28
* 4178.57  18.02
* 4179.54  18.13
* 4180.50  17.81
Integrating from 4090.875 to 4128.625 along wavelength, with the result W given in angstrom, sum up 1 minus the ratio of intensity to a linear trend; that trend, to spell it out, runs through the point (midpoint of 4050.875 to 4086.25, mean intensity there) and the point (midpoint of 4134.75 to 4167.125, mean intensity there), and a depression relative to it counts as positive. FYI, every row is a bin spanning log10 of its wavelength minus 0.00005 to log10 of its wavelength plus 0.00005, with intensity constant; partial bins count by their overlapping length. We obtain 1.8 angstrom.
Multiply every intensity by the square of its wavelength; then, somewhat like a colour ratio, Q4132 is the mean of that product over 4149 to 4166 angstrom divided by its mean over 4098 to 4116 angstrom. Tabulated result 1.18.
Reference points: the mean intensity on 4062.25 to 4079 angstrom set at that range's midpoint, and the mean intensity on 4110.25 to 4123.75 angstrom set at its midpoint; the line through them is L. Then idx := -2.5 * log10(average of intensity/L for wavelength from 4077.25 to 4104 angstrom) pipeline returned 0.09 mag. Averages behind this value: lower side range 17.9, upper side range 19.5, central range 17.1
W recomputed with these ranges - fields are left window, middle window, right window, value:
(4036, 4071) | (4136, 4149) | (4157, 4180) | 0.05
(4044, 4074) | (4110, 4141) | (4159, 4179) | -1.73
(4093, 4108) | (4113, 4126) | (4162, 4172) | -2.55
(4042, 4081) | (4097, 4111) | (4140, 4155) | 1.93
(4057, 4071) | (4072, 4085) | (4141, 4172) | -0.15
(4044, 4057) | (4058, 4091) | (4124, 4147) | 1.58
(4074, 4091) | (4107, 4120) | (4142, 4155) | -0.83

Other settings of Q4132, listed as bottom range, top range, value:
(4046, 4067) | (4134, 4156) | 1.07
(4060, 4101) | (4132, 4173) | 1.12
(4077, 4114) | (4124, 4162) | 1.13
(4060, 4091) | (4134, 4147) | 1.06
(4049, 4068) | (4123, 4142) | 1.05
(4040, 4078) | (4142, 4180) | 1.08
